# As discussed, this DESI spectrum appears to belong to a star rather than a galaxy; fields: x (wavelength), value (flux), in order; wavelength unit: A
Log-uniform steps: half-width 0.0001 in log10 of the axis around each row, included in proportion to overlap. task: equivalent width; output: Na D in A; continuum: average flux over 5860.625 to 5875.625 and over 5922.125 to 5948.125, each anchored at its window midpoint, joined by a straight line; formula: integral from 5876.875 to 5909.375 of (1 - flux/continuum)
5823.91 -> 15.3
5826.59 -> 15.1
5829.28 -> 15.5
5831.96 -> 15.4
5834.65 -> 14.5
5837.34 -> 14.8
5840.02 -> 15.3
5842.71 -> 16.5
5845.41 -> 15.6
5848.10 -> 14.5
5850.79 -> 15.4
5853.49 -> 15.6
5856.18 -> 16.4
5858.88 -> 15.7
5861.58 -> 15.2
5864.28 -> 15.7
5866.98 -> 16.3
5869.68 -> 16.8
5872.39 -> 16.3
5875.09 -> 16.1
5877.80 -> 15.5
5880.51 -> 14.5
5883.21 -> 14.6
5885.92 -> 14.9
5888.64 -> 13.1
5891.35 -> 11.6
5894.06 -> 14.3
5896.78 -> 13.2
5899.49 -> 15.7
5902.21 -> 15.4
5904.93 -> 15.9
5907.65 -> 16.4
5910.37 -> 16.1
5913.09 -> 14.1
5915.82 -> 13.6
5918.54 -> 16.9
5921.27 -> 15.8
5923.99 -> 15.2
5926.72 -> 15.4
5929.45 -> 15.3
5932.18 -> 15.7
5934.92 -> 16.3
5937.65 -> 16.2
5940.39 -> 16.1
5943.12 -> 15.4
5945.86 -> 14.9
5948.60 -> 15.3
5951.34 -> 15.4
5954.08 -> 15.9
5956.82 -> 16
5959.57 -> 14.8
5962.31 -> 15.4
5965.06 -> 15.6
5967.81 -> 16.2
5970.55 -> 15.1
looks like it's 2.7 A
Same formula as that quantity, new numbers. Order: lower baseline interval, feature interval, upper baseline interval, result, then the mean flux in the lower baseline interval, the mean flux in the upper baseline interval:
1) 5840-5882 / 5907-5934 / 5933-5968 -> 0.4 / 15.7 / 15.6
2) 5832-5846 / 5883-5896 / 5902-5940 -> 1.6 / 15.3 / 15.6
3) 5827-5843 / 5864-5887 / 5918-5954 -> -0.3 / 15.2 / 15.7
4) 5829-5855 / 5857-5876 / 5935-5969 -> -0.8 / 15.3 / 15.6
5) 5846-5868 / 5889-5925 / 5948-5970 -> 1.6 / 15.6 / 15.6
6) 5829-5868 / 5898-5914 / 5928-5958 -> 0.0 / 15.5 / 15.7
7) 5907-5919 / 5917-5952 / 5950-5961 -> -0.7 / 15.3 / 15.5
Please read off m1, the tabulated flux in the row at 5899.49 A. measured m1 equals 15.7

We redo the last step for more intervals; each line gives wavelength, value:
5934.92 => 16.3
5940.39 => 16.1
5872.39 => 16.3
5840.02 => 15.3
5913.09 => 14.1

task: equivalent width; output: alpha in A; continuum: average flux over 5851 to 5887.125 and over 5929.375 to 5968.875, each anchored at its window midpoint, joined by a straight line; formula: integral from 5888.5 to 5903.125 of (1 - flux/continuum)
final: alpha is 1.63 A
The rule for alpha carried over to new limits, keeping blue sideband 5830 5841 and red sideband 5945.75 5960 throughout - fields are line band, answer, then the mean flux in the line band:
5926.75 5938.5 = -0.32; 15.8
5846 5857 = -0.26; 15.5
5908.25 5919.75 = 0.06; 15.2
